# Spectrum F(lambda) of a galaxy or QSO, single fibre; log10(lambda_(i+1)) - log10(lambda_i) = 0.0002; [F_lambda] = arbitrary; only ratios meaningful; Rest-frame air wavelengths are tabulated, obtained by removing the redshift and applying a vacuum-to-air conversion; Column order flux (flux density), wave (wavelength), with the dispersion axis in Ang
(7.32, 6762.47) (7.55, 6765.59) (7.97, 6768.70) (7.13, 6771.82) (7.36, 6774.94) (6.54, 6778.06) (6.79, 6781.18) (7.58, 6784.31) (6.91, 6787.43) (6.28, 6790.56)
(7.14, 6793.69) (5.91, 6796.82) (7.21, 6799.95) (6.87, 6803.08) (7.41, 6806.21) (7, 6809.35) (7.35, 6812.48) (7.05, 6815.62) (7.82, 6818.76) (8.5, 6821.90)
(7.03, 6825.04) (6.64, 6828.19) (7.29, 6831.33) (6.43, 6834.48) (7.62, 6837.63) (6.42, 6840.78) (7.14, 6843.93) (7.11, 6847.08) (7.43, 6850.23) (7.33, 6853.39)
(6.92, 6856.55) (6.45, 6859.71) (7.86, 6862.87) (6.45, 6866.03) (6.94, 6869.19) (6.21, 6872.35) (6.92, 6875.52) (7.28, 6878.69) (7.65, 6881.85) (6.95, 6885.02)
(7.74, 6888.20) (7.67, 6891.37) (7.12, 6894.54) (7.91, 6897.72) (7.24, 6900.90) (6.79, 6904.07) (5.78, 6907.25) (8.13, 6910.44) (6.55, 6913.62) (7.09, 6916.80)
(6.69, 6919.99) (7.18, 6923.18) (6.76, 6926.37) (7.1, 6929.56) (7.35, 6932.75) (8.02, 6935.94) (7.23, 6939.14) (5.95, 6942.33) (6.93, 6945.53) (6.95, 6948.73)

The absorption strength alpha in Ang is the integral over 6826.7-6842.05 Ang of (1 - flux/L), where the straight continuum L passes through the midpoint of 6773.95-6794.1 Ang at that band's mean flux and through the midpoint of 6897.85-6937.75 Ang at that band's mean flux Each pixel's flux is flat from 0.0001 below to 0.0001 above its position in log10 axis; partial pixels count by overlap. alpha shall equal 0.2 Ang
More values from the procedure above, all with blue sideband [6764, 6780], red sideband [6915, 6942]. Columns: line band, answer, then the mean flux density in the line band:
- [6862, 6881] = 0.7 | 6.94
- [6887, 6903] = -0.8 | 7.51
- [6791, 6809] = 1.0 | 6.87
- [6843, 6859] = 0.1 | 7.15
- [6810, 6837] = -0.1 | 7.27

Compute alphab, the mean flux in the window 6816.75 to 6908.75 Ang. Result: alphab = 7.13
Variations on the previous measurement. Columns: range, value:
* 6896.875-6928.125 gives 6.99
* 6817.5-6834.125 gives 7.37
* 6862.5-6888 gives 7.03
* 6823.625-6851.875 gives 7.01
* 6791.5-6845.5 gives 7.1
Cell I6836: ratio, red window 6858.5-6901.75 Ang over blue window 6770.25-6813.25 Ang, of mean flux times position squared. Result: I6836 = 1.1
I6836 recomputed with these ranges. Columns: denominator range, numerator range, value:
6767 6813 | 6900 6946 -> 1.03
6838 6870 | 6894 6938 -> 1.03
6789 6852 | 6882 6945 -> 1.03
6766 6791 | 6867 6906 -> 1.04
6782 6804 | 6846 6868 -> 1.05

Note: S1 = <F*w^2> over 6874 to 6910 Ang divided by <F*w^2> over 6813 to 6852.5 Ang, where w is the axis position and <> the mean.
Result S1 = 1.0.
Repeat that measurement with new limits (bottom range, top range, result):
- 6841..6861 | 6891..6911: 1.03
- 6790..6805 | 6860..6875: 1.04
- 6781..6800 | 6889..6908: 1.09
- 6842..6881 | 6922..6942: 1.05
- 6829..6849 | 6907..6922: 1.02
